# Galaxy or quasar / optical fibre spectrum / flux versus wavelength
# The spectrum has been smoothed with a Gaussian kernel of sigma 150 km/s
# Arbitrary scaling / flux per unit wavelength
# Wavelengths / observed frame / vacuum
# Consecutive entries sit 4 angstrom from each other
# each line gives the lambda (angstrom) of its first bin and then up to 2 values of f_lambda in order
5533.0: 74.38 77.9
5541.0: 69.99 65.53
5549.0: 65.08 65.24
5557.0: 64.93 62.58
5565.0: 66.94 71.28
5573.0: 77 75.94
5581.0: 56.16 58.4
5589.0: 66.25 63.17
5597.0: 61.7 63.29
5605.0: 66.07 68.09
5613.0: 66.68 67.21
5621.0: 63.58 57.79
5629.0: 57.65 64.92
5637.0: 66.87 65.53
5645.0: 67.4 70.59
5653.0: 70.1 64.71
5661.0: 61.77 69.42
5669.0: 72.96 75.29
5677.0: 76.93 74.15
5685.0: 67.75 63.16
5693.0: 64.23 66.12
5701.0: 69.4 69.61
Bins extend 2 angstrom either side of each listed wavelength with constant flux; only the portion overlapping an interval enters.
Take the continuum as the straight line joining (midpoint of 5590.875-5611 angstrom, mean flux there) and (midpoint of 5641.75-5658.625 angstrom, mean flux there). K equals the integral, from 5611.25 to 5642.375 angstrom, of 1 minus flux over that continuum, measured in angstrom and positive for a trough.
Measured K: 1.2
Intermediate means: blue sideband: 64.5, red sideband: 68.1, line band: 63.7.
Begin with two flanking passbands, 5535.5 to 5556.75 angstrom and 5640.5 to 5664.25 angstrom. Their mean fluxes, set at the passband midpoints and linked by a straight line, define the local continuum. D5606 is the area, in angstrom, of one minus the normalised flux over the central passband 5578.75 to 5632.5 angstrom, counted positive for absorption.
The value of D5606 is 3.7 angstrom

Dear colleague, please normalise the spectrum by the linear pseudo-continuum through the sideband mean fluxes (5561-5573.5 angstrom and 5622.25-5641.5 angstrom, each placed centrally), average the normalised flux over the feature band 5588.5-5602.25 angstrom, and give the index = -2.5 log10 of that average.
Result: 0.05 mag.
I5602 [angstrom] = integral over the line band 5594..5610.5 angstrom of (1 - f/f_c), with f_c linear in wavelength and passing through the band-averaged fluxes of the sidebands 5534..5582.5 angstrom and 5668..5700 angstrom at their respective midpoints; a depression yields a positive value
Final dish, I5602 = 1.1 angstrom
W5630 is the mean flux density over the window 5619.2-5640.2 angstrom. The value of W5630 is 62.3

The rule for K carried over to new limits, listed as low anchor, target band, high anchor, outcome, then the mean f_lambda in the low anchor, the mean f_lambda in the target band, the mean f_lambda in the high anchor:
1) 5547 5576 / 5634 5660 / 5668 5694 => 1.02 angstrom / 67.9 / 67.2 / 70.8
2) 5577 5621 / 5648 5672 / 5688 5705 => -1.06 angstrom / 64.3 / 68.5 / 66.3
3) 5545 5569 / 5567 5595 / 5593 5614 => -0.72 angstrom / 65.5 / 66.9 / 64.9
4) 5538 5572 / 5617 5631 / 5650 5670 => 1.39 angstrom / 67.1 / 60.8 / 67.7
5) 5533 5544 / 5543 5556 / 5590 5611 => 1.17 angstrom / 73.3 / 65.3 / 64.5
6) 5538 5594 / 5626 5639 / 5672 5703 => 1.03 angstrom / 66.6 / 62.7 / 69.4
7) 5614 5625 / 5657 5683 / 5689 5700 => -2.55 angstrom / 64.1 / 71.2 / 65.2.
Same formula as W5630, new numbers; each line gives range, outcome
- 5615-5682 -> 67.4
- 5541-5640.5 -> 65.2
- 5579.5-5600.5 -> 61.4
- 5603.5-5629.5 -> 64.2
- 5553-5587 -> 66.6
